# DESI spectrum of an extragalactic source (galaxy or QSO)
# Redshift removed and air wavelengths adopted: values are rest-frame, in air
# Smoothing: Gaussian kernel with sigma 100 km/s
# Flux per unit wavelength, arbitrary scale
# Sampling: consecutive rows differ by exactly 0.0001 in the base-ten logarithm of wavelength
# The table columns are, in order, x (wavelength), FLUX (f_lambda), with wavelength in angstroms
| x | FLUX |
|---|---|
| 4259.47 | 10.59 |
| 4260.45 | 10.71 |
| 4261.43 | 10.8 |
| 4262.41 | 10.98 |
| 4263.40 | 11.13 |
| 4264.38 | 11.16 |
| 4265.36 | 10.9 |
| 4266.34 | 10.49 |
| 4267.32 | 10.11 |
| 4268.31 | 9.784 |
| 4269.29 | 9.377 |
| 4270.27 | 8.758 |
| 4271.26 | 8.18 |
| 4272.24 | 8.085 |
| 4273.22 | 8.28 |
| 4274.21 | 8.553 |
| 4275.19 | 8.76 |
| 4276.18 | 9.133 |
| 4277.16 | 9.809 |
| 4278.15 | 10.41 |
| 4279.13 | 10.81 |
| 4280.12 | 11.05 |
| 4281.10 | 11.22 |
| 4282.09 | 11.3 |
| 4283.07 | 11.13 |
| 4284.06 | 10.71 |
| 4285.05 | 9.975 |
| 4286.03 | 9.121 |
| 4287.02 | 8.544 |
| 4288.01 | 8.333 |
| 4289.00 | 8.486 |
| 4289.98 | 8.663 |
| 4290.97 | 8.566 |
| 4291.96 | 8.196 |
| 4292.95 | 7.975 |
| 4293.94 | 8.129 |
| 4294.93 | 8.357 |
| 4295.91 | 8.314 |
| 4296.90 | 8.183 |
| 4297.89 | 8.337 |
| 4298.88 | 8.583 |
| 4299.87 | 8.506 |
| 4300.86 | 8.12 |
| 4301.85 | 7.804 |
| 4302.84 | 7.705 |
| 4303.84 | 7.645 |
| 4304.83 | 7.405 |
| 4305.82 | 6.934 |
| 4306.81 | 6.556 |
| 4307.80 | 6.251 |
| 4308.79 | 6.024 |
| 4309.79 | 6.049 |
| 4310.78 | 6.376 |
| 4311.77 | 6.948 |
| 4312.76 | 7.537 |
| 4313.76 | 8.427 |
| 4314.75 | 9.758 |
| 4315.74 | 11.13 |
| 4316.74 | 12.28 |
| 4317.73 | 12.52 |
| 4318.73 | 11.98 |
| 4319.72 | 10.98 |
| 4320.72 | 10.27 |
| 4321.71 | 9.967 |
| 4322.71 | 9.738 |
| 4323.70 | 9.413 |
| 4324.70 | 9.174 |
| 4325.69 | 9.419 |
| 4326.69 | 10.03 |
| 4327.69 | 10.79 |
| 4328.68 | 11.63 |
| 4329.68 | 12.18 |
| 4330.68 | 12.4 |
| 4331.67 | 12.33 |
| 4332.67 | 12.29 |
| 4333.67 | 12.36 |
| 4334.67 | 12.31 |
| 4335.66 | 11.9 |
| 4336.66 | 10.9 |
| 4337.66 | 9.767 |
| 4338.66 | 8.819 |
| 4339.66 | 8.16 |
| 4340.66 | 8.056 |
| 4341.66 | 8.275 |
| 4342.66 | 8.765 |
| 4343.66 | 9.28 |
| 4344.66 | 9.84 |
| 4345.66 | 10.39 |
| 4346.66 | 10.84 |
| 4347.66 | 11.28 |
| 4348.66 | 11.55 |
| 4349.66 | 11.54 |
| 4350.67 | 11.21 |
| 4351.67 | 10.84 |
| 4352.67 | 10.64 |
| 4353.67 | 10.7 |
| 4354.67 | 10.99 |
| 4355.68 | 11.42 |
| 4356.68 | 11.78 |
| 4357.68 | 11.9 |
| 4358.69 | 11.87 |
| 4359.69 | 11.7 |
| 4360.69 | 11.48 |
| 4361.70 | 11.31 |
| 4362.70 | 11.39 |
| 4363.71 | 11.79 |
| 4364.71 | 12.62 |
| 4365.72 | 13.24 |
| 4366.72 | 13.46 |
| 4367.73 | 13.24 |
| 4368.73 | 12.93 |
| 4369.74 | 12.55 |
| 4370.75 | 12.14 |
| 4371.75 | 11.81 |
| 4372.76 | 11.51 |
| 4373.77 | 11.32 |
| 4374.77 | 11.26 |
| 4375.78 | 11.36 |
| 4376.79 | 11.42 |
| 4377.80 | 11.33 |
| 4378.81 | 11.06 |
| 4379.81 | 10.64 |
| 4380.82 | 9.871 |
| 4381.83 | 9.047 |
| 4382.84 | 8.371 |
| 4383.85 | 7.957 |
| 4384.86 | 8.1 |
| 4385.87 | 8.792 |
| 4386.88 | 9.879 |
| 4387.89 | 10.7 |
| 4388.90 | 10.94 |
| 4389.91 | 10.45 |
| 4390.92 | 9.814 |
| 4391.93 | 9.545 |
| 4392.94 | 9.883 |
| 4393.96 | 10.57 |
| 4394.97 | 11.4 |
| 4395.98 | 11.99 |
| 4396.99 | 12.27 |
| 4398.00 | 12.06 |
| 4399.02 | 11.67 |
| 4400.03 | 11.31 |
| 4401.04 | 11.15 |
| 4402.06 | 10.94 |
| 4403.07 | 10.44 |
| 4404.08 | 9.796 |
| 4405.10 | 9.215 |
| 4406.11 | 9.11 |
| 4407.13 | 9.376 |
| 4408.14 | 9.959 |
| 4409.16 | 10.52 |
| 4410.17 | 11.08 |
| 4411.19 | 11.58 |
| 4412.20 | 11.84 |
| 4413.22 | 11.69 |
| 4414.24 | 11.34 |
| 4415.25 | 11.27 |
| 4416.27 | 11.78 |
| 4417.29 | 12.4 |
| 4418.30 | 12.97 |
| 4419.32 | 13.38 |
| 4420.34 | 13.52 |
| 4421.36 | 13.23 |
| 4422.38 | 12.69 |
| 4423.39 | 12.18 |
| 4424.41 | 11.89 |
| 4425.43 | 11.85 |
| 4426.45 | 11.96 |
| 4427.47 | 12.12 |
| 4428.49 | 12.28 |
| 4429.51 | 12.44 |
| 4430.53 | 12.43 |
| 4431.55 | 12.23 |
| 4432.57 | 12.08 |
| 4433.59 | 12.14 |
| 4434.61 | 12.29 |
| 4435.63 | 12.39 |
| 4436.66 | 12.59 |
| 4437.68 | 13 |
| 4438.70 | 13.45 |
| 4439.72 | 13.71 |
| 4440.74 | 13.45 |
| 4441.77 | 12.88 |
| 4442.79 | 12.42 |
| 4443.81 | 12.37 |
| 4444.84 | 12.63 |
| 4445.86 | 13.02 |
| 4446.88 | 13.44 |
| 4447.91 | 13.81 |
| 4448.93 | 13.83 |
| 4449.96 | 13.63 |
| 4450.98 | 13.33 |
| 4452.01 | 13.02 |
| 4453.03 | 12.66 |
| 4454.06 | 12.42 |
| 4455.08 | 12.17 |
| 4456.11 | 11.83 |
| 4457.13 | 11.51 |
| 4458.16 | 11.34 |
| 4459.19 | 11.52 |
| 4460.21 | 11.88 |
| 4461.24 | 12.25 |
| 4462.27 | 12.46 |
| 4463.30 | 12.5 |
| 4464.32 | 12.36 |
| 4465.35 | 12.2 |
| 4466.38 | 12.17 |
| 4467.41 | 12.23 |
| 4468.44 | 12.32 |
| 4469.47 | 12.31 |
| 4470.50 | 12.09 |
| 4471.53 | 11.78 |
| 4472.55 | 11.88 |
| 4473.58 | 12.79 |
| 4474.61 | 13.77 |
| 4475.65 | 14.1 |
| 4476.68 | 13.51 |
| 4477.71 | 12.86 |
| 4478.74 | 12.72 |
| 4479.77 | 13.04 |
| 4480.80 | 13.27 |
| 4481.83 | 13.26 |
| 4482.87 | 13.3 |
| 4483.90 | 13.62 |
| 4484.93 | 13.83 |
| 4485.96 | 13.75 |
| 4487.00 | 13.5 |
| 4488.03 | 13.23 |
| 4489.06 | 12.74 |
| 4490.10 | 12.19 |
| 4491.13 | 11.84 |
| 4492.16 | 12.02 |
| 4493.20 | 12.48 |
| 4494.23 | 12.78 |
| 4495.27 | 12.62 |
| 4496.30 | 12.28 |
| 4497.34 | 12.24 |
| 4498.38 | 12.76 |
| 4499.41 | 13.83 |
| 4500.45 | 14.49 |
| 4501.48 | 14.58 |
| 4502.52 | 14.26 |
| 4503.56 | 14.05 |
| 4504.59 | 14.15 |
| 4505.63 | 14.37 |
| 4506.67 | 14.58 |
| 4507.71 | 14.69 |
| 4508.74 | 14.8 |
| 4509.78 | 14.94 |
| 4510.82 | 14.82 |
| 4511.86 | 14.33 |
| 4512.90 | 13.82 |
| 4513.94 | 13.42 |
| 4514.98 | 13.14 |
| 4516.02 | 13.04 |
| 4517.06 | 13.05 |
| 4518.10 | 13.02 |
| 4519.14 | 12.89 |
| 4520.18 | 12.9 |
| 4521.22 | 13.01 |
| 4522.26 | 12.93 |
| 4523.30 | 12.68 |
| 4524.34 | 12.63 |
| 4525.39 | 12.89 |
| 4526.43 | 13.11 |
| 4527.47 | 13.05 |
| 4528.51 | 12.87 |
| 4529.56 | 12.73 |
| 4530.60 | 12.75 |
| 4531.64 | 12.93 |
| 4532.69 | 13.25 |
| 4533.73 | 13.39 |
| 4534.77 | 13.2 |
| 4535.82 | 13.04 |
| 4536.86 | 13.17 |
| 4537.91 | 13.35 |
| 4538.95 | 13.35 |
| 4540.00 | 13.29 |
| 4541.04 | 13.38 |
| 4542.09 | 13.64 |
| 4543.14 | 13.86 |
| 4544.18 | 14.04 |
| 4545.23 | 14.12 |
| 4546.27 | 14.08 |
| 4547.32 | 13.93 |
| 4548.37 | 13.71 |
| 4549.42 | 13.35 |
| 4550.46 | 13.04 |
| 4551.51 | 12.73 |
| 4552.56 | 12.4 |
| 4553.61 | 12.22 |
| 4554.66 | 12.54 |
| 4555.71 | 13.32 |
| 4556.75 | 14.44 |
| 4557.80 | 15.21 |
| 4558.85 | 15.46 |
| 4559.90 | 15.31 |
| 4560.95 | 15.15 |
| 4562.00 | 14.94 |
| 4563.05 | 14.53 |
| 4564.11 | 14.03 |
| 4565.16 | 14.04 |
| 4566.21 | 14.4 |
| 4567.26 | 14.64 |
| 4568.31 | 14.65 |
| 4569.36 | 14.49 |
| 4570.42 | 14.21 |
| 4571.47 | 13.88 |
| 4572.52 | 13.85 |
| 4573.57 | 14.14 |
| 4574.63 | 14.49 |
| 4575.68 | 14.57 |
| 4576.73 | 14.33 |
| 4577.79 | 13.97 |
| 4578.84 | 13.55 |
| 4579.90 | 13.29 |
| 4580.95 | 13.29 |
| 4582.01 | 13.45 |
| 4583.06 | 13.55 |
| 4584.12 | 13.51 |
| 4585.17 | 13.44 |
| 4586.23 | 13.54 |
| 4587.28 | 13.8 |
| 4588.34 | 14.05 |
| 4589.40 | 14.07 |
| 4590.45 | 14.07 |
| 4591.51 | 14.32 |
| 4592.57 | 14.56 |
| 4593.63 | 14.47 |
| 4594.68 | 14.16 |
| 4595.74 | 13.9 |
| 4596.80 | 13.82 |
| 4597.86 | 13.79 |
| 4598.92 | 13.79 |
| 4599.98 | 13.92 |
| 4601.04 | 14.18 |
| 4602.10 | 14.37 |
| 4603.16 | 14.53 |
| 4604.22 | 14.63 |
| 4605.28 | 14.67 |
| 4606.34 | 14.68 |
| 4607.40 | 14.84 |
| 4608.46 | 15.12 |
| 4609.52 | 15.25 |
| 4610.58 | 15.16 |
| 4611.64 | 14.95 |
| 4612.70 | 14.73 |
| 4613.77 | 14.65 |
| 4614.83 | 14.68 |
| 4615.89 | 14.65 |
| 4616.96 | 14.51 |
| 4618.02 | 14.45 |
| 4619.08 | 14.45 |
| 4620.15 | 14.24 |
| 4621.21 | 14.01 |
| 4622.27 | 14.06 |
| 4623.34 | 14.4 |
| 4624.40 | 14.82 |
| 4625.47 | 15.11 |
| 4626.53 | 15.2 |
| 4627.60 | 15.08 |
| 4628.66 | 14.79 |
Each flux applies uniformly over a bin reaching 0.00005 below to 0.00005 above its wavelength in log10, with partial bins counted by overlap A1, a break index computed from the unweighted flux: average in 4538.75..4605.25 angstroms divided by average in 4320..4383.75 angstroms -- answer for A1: 1.27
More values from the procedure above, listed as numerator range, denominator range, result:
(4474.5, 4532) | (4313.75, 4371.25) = 1.21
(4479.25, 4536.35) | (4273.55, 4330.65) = 1.46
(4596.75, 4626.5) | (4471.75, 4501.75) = 1.11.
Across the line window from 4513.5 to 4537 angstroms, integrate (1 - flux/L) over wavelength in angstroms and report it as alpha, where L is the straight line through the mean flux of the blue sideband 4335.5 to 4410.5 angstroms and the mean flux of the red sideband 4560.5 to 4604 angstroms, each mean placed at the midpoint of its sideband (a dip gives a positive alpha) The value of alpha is 0.3 angstroms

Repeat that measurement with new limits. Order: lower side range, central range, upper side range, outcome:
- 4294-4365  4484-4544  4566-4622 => -1.93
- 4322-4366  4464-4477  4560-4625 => 0.03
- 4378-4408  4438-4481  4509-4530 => -3.14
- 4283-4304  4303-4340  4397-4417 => -2.08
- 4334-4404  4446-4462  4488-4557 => -0.48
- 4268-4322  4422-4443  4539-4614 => -1.95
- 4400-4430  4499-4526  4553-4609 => -1.41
